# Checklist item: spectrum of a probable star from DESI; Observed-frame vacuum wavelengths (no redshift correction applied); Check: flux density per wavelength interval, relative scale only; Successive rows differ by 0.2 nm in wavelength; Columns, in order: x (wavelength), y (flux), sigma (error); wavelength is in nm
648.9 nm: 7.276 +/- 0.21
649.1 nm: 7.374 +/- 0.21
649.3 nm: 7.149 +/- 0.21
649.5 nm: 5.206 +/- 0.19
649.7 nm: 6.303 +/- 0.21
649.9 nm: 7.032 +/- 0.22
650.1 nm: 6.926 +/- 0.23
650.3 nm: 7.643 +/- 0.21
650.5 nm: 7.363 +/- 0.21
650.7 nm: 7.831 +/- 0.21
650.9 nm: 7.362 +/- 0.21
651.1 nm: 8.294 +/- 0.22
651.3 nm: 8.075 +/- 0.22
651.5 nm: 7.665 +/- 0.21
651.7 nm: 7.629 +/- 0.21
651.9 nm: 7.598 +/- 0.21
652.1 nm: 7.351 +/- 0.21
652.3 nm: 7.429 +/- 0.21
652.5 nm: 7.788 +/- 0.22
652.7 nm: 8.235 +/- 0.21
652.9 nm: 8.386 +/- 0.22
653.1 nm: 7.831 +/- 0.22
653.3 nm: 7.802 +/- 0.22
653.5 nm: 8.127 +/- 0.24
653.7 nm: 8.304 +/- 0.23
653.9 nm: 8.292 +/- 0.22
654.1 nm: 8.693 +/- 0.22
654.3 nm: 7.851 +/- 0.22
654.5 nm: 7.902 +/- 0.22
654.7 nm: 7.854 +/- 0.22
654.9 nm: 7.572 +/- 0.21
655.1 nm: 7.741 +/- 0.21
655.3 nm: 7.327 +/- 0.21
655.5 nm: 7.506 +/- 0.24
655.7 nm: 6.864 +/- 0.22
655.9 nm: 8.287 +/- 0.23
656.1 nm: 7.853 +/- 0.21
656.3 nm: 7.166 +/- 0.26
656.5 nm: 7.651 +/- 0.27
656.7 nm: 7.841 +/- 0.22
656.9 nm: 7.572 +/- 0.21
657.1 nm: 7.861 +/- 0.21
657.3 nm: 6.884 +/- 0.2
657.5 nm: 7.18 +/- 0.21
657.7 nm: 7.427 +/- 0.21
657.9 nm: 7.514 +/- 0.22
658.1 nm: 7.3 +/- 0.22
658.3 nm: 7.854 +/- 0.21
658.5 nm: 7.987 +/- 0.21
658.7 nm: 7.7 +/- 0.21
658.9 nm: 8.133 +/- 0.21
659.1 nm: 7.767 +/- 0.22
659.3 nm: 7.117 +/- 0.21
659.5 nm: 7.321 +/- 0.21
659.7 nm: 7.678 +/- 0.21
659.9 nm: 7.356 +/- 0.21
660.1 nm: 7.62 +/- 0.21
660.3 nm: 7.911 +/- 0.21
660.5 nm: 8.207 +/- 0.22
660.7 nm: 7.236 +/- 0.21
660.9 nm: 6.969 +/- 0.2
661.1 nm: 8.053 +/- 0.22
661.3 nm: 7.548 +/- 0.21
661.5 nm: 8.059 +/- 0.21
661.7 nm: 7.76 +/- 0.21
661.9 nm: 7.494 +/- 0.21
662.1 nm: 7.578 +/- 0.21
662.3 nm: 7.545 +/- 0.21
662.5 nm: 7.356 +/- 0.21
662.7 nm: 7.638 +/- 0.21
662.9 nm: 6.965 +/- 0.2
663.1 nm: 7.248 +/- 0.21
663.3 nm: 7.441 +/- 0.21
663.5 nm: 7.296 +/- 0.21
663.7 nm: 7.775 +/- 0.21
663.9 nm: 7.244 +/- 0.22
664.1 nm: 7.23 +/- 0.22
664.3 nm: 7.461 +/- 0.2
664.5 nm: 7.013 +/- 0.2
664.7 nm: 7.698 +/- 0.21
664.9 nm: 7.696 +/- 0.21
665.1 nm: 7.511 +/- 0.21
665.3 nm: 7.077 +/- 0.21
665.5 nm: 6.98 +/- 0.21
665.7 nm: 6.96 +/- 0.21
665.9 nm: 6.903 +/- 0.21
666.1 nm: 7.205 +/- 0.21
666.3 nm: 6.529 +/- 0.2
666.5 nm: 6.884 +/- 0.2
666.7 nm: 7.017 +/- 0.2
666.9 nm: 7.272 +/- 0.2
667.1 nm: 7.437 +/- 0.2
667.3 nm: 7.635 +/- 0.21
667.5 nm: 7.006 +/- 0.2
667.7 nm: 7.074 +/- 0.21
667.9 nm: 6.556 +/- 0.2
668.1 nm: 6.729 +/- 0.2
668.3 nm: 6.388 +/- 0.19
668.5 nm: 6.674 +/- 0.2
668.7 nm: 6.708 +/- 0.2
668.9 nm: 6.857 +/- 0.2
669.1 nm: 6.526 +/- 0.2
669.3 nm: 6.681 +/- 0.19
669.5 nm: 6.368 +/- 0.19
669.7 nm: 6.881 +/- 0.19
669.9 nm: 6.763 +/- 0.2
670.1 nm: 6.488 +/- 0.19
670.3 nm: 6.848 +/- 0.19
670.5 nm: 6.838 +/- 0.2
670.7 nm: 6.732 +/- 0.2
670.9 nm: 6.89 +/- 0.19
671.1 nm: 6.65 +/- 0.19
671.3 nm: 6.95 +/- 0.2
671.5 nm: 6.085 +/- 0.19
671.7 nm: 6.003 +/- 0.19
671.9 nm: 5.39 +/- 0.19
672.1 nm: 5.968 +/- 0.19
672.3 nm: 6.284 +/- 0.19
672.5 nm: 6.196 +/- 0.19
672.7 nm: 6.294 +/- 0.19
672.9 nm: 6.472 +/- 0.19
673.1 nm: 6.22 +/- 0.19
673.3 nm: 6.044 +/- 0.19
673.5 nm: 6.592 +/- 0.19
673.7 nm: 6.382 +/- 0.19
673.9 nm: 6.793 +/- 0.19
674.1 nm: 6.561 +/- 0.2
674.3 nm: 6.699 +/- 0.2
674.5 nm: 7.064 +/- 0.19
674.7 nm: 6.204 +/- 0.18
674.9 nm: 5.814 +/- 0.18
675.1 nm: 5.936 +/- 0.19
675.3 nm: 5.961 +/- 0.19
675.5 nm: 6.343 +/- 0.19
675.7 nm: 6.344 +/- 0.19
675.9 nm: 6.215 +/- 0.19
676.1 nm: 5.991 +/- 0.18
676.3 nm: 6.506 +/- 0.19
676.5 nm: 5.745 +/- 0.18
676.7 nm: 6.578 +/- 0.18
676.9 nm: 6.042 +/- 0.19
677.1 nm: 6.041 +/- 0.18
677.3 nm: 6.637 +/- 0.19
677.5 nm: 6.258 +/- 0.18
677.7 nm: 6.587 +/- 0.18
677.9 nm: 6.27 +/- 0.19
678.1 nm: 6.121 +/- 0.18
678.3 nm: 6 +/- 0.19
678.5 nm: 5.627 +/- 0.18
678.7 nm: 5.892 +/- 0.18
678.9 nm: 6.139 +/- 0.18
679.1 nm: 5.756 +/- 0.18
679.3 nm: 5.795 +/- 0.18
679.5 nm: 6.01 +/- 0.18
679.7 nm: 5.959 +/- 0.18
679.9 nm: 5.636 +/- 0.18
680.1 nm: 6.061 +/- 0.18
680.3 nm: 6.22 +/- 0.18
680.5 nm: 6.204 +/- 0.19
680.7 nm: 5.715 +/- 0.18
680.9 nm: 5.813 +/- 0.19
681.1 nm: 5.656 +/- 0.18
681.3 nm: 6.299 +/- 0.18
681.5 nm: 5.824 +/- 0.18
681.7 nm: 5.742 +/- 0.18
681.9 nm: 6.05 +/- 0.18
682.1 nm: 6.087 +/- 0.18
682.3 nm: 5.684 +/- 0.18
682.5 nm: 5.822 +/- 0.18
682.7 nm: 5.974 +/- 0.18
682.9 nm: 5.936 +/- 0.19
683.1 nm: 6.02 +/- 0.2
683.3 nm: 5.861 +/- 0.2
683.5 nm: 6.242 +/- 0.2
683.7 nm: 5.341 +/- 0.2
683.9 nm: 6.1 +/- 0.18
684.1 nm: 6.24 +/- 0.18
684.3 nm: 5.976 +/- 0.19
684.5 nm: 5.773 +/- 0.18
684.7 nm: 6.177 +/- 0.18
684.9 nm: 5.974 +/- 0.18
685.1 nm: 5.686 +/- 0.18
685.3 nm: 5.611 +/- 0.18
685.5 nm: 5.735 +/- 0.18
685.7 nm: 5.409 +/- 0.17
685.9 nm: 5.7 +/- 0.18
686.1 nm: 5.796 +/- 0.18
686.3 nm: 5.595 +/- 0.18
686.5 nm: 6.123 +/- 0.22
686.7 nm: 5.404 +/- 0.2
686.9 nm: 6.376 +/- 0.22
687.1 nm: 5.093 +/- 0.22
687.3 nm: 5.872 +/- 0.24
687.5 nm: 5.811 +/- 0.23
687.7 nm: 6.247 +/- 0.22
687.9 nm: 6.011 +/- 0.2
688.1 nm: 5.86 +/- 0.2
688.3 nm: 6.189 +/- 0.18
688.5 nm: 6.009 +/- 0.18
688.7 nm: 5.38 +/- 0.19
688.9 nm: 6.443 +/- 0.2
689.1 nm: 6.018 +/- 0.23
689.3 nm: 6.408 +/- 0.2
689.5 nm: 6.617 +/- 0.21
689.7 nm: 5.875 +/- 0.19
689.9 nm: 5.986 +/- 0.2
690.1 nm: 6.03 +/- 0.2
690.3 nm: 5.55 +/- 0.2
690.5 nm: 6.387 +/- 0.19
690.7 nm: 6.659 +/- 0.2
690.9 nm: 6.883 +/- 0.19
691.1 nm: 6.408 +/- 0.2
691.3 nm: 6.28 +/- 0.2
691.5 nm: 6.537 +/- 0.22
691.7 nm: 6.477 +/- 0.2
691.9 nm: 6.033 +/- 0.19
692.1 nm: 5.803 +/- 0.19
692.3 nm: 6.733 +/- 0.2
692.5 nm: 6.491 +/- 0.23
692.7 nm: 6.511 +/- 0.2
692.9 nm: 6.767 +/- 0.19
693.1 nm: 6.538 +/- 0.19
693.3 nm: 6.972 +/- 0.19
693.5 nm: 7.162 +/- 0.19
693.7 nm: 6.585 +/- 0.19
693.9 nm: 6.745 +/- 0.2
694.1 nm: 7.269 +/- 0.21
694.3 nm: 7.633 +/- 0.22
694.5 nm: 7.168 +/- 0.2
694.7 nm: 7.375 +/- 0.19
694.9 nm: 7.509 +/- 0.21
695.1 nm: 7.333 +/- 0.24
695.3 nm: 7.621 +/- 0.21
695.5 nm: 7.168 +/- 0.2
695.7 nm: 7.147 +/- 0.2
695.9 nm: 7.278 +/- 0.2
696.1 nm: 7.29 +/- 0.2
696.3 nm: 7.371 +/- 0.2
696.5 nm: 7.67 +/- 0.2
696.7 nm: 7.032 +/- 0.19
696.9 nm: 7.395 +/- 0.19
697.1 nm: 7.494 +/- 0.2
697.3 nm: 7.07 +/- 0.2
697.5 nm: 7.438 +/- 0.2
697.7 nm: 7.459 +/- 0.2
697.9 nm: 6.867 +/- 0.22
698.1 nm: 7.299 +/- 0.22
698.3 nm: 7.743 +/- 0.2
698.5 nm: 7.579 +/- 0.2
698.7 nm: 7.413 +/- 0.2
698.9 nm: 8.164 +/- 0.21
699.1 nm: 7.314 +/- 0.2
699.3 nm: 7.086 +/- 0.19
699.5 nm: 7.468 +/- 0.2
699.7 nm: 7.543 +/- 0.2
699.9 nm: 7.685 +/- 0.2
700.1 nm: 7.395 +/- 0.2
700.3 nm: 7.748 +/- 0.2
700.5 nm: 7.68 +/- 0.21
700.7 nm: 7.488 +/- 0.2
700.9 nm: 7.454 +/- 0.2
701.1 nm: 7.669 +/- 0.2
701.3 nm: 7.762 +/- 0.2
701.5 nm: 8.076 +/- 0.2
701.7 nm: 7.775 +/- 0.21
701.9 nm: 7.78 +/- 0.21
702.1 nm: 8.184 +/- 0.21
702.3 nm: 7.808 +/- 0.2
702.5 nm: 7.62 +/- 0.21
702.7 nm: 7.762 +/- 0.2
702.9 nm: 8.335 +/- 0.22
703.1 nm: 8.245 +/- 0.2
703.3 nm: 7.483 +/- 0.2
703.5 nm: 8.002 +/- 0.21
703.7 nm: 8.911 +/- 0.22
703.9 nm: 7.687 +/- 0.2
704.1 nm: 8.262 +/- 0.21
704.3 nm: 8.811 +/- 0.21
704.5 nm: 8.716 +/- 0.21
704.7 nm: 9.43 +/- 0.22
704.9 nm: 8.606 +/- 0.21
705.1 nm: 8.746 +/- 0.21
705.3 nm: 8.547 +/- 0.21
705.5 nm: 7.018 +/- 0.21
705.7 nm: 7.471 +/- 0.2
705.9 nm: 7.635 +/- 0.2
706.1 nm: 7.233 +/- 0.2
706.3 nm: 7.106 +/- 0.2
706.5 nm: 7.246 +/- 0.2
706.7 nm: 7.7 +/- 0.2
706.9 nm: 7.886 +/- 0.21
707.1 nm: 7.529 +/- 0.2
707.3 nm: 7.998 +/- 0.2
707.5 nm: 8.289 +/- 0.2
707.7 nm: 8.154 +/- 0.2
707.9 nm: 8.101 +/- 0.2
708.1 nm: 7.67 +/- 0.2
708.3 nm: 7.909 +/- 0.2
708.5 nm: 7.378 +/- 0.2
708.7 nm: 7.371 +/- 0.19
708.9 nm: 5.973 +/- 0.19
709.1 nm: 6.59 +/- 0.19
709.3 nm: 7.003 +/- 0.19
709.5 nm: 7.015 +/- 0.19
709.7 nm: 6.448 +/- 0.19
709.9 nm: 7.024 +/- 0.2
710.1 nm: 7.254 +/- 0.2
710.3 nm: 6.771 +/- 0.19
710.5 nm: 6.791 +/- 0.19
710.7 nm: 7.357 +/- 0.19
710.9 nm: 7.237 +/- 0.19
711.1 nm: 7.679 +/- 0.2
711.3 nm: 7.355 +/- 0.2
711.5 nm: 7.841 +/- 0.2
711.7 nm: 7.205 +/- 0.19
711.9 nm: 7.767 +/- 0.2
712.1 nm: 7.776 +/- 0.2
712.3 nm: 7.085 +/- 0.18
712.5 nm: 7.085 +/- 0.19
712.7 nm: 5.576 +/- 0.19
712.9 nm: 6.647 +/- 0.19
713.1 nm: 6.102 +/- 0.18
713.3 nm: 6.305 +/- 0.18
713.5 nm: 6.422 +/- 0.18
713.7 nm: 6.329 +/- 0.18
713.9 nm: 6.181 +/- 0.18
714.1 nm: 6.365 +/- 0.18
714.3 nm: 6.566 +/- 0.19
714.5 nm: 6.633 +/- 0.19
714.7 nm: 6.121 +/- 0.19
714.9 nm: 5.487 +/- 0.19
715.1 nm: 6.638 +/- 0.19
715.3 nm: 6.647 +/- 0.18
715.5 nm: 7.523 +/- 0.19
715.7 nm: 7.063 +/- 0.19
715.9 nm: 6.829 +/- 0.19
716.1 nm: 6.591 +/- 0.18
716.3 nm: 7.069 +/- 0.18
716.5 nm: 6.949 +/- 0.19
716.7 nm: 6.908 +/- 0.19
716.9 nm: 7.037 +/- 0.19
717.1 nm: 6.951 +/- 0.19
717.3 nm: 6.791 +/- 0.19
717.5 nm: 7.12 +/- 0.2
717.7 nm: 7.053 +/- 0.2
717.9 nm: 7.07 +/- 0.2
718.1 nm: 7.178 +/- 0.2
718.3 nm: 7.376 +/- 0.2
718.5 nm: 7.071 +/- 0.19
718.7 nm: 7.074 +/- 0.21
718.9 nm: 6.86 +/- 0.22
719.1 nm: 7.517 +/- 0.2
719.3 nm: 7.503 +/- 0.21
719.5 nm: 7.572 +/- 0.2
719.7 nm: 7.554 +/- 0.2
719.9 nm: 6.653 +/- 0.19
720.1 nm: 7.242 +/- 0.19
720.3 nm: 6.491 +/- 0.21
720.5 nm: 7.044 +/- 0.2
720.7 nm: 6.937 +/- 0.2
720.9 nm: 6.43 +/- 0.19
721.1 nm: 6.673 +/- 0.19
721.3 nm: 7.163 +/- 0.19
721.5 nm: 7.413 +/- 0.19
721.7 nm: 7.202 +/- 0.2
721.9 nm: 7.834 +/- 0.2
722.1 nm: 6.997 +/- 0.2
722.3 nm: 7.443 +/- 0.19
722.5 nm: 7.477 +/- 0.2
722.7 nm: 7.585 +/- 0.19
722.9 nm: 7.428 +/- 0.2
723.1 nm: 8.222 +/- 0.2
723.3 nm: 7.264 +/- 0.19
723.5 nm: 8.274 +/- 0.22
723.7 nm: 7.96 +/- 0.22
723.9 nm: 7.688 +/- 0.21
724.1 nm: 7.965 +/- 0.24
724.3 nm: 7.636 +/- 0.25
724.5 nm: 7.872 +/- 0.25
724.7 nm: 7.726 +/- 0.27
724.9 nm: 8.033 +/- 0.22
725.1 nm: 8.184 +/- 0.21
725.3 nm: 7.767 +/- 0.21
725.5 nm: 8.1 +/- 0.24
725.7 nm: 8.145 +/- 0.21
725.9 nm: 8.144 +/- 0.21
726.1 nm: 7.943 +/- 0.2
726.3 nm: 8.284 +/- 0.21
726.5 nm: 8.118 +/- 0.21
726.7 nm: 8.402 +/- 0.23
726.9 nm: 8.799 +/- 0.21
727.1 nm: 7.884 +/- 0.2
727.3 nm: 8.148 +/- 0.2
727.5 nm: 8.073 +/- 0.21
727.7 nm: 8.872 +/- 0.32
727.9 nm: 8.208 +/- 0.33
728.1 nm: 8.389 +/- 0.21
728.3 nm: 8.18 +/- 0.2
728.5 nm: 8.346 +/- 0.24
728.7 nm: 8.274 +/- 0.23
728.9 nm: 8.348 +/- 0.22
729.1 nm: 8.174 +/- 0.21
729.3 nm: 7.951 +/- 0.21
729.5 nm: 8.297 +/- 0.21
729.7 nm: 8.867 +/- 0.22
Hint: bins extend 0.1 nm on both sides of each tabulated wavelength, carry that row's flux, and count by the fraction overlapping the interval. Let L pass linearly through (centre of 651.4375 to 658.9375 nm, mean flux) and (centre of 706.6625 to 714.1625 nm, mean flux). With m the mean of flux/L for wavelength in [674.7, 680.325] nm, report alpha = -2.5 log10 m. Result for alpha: 0.23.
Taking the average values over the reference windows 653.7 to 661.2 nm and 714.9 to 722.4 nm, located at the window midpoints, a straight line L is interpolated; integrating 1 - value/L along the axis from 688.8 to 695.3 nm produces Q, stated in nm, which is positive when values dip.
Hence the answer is 0.62 nm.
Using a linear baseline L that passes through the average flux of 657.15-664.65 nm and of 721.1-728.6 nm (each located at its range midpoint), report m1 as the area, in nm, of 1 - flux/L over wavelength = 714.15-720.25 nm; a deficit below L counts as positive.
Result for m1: 0.71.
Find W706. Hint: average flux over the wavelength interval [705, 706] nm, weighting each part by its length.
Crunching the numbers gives 7.88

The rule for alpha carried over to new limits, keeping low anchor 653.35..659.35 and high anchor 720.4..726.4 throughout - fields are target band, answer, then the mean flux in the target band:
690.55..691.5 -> 0.172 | 6.55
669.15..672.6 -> 0.187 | 6.47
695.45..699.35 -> 0.042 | 7.37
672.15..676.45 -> 0.213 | 6.32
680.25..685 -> 0.278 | 5.94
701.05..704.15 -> -0.043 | 7.96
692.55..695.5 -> 0.086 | 7.08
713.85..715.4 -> 0.203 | 6.33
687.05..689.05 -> 0.282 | 5.91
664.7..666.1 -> 0.069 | 7.23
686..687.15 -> 0.312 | 5.76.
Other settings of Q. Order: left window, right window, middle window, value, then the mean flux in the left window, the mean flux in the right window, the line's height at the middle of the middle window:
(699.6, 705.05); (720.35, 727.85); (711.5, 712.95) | 0.15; 8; 7.75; 7.89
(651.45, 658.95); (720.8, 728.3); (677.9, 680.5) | 0.61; 7.73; 7.84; 7.77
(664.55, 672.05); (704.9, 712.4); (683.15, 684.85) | 0.27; 6.83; 7.45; 7.07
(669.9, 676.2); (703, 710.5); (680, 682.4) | 0.27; 6.37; 7.7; 6.69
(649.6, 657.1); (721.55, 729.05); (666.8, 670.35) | 0.43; 7.7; 7.98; 7.76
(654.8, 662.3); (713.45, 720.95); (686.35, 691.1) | 0.77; 7.59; 6.87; 7.22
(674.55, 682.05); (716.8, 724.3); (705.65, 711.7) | -0.37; 6.06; 7.28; 6.94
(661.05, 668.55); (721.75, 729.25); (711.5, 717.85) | 0.90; 7.26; 8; 7.87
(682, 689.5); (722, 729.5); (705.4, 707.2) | -0.11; 5.9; 8.01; 6.99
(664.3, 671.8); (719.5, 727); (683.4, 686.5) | 0.56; 6.89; 7.62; 7.11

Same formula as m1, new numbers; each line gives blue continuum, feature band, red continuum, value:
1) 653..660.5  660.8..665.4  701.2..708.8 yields 0.16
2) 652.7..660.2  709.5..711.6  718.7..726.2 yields 0.10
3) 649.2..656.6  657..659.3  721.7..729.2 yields 0.02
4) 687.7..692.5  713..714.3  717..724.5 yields 0.14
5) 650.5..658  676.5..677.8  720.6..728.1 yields 0.24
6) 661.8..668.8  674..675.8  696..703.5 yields 0.24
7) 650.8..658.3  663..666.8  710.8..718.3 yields 0.18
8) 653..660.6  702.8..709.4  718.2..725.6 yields -0.30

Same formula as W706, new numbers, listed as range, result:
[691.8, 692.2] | 5.92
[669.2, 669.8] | 6.64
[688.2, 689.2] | 6.01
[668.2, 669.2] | 6.63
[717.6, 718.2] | 7.1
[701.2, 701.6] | 7.92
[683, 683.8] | 5.87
